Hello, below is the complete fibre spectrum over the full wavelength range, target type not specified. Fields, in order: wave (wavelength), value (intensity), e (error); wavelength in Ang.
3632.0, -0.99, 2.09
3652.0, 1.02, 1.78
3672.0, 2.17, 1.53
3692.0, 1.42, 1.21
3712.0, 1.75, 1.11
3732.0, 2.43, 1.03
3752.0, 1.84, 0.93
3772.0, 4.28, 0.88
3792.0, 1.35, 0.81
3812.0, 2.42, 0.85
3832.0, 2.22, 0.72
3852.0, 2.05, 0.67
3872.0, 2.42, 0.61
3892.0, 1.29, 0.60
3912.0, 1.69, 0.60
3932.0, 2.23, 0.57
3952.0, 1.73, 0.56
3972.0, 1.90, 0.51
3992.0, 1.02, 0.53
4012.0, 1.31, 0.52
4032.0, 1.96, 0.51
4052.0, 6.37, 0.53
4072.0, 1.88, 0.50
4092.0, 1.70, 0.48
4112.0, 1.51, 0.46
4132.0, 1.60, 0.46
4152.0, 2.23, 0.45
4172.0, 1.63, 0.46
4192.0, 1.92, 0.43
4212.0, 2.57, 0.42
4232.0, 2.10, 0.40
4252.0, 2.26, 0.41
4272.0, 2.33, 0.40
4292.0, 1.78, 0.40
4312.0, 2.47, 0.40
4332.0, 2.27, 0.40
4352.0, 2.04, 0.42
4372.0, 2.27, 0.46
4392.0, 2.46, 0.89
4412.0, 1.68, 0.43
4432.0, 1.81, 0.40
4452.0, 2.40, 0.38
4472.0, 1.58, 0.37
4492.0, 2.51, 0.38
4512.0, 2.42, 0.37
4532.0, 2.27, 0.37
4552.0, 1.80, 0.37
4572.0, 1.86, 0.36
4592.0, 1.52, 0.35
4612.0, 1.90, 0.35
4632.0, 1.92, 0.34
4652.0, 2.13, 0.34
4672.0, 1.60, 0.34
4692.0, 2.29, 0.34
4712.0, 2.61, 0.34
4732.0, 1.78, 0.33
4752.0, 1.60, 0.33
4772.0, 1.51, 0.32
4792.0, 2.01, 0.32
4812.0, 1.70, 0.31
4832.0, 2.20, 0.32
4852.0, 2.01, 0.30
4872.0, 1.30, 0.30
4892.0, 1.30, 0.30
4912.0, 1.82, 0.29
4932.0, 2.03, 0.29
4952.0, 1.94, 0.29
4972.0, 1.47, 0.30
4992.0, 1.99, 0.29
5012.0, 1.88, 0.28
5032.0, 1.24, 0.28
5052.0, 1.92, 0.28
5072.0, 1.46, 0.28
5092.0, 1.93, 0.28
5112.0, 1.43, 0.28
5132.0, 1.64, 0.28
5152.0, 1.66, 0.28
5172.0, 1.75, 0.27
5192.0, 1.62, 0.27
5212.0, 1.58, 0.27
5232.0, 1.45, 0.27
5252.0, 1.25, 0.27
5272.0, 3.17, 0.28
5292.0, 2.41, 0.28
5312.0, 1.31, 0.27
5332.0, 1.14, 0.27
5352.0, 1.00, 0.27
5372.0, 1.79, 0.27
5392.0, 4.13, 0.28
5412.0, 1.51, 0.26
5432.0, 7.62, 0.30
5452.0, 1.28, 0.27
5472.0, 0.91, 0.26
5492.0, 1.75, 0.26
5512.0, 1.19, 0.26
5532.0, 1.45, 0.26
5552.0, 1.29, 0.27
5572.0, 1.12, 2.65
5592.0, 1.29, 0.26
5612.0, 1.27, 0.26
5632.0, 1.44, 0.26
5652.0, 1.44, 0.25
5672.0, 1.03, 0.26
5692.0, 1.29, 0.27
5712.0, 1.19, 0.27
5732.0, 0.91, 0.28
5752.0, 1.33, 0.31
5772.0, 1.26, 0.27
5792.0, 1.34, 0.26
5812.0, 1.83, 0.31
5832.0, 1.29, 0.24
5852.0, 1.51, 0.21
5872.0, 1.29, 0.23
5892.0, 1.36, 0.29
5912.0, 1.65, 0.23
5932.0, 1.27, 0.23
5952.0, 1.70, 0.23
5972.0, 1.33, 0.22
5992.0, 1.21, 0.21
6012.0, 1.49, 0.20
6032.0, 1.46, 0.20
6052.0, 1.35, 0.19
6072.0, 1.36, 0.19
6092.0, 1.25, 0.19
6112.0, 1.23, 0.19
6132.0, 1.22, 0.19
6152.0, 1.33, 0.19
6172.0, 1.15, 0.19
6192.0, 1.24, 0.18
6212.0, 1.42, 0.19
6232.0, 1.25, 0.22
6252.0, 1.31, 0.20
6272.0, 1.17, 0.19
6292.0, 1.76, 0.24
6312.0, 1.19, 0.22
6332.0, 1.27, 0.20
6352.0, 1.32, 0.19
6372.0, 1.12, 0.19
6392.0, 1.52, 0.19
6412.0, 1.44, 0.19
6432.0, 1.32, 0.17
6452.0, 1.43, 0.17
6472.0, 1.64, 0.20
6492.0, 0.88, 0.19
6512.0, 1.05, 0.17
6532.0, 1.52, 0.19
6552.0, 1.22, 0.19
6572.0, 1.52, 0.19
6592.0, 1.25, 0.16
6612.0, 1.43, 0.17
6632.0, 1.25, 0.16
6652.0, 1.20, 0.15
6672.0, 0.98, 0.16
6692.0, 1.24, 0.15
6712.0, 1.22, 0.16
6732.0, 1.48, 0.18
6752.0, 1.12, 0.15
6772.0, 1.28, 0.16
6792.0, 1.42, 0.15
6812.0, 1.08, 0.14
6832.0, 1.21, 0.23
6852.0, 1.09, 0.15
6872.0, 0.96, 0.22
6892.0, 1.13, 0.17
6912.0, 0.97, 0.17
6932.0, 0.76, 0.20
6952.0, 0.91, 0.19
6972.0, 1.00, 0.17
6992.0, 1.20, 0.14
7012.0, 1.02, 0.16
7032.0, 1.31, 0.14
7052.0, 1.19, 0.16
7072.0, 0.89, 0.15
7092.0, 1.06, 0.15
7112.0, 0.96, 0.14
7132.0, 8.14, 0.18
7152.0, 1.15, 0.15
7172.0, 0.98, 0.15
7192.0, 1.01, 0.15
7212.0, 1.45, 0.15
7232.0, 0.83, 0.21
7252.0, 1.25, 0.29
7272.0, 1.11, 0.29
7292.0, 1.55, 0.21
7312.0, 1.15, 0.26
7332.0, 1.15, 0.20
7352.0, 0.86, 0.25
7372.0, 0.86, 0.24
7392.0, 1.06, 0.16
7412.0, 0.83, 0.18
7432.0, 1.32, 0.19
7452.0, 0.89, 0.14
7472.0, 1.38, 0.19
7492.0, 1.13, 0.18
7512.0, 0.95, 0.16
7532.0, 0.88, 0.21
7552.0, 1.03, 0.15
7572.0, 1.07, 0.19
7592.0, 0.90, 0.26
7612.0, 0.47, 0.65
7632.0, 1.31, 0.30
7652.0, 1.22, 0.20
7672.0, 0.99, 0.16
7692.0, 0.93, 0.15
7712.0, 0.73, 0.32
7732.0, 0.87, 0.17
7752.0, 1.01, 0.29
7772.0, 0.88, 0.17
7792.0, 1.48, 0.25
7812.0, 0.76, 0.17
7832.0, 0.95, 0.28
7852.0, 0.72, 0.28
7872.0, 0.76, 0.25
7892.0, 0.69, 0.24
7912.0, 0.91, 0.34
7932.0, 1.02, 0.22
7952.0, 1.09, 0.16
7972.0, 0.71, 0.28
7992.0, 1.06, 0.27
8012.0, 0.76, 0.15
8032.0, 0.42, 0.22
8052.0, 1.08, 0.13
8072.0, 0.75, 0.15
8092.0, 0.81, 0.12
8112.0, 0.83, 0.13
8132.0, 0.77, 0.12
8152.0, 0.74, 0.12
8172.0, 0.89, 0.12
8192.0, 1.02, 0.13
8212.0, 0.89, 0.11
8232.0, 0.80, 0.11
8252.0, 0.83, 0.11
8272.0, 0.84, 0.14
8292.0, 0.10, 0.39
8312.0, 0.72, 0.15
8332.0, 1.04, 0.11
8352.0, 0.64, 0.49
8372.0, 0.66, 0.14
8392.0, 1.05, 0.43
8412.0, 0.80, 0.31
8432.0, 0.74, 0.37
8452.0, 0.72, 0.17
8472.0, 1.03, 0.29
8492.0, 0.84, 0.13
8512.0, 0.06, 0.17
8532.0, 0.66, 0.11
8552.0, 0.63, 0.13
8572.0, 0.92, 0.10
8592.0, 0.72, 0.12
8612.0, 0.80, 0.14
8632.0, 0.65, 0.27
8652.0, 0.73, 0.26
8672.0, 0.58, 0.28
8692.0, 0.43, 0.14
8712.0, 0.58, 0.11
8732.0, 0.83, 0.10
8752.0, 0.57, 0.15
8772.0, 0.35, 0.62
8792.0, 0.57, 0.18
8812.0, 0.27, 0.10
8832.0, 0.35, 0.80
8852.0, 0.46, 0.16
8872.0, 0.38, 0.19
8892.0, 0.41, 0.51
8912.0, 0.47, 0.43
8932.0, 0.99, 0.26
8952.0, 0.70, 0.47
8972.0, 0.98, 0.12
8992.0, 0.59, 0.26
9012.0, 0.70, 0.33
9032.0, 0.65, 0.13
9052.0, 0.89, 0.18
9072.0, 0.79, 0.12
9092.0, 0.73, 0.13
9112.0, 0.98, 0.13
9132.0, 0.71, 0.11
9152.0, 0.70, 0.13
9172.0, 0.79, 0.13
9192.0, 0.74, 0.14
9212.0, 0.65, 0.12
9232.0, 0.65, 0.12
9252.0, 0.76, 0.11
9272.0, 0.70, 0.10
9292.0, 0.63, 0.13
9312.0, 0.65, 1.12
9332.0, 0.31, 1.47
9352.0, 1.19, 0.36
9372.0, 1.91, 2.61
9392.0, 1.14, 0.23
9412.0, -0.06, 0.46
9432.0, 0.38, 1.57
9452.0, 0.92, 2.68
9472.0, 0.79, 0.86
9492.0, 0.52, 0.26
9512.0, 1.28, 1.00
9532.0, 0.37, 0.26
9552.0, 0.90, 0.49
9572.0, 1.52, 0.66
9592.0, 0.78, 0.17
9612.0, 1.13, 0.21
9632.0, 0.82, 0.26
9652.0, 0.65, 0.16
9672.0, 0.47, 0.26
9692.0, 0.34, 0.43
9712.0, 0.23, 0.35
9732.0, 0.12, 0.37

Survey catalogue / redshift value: 0.086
